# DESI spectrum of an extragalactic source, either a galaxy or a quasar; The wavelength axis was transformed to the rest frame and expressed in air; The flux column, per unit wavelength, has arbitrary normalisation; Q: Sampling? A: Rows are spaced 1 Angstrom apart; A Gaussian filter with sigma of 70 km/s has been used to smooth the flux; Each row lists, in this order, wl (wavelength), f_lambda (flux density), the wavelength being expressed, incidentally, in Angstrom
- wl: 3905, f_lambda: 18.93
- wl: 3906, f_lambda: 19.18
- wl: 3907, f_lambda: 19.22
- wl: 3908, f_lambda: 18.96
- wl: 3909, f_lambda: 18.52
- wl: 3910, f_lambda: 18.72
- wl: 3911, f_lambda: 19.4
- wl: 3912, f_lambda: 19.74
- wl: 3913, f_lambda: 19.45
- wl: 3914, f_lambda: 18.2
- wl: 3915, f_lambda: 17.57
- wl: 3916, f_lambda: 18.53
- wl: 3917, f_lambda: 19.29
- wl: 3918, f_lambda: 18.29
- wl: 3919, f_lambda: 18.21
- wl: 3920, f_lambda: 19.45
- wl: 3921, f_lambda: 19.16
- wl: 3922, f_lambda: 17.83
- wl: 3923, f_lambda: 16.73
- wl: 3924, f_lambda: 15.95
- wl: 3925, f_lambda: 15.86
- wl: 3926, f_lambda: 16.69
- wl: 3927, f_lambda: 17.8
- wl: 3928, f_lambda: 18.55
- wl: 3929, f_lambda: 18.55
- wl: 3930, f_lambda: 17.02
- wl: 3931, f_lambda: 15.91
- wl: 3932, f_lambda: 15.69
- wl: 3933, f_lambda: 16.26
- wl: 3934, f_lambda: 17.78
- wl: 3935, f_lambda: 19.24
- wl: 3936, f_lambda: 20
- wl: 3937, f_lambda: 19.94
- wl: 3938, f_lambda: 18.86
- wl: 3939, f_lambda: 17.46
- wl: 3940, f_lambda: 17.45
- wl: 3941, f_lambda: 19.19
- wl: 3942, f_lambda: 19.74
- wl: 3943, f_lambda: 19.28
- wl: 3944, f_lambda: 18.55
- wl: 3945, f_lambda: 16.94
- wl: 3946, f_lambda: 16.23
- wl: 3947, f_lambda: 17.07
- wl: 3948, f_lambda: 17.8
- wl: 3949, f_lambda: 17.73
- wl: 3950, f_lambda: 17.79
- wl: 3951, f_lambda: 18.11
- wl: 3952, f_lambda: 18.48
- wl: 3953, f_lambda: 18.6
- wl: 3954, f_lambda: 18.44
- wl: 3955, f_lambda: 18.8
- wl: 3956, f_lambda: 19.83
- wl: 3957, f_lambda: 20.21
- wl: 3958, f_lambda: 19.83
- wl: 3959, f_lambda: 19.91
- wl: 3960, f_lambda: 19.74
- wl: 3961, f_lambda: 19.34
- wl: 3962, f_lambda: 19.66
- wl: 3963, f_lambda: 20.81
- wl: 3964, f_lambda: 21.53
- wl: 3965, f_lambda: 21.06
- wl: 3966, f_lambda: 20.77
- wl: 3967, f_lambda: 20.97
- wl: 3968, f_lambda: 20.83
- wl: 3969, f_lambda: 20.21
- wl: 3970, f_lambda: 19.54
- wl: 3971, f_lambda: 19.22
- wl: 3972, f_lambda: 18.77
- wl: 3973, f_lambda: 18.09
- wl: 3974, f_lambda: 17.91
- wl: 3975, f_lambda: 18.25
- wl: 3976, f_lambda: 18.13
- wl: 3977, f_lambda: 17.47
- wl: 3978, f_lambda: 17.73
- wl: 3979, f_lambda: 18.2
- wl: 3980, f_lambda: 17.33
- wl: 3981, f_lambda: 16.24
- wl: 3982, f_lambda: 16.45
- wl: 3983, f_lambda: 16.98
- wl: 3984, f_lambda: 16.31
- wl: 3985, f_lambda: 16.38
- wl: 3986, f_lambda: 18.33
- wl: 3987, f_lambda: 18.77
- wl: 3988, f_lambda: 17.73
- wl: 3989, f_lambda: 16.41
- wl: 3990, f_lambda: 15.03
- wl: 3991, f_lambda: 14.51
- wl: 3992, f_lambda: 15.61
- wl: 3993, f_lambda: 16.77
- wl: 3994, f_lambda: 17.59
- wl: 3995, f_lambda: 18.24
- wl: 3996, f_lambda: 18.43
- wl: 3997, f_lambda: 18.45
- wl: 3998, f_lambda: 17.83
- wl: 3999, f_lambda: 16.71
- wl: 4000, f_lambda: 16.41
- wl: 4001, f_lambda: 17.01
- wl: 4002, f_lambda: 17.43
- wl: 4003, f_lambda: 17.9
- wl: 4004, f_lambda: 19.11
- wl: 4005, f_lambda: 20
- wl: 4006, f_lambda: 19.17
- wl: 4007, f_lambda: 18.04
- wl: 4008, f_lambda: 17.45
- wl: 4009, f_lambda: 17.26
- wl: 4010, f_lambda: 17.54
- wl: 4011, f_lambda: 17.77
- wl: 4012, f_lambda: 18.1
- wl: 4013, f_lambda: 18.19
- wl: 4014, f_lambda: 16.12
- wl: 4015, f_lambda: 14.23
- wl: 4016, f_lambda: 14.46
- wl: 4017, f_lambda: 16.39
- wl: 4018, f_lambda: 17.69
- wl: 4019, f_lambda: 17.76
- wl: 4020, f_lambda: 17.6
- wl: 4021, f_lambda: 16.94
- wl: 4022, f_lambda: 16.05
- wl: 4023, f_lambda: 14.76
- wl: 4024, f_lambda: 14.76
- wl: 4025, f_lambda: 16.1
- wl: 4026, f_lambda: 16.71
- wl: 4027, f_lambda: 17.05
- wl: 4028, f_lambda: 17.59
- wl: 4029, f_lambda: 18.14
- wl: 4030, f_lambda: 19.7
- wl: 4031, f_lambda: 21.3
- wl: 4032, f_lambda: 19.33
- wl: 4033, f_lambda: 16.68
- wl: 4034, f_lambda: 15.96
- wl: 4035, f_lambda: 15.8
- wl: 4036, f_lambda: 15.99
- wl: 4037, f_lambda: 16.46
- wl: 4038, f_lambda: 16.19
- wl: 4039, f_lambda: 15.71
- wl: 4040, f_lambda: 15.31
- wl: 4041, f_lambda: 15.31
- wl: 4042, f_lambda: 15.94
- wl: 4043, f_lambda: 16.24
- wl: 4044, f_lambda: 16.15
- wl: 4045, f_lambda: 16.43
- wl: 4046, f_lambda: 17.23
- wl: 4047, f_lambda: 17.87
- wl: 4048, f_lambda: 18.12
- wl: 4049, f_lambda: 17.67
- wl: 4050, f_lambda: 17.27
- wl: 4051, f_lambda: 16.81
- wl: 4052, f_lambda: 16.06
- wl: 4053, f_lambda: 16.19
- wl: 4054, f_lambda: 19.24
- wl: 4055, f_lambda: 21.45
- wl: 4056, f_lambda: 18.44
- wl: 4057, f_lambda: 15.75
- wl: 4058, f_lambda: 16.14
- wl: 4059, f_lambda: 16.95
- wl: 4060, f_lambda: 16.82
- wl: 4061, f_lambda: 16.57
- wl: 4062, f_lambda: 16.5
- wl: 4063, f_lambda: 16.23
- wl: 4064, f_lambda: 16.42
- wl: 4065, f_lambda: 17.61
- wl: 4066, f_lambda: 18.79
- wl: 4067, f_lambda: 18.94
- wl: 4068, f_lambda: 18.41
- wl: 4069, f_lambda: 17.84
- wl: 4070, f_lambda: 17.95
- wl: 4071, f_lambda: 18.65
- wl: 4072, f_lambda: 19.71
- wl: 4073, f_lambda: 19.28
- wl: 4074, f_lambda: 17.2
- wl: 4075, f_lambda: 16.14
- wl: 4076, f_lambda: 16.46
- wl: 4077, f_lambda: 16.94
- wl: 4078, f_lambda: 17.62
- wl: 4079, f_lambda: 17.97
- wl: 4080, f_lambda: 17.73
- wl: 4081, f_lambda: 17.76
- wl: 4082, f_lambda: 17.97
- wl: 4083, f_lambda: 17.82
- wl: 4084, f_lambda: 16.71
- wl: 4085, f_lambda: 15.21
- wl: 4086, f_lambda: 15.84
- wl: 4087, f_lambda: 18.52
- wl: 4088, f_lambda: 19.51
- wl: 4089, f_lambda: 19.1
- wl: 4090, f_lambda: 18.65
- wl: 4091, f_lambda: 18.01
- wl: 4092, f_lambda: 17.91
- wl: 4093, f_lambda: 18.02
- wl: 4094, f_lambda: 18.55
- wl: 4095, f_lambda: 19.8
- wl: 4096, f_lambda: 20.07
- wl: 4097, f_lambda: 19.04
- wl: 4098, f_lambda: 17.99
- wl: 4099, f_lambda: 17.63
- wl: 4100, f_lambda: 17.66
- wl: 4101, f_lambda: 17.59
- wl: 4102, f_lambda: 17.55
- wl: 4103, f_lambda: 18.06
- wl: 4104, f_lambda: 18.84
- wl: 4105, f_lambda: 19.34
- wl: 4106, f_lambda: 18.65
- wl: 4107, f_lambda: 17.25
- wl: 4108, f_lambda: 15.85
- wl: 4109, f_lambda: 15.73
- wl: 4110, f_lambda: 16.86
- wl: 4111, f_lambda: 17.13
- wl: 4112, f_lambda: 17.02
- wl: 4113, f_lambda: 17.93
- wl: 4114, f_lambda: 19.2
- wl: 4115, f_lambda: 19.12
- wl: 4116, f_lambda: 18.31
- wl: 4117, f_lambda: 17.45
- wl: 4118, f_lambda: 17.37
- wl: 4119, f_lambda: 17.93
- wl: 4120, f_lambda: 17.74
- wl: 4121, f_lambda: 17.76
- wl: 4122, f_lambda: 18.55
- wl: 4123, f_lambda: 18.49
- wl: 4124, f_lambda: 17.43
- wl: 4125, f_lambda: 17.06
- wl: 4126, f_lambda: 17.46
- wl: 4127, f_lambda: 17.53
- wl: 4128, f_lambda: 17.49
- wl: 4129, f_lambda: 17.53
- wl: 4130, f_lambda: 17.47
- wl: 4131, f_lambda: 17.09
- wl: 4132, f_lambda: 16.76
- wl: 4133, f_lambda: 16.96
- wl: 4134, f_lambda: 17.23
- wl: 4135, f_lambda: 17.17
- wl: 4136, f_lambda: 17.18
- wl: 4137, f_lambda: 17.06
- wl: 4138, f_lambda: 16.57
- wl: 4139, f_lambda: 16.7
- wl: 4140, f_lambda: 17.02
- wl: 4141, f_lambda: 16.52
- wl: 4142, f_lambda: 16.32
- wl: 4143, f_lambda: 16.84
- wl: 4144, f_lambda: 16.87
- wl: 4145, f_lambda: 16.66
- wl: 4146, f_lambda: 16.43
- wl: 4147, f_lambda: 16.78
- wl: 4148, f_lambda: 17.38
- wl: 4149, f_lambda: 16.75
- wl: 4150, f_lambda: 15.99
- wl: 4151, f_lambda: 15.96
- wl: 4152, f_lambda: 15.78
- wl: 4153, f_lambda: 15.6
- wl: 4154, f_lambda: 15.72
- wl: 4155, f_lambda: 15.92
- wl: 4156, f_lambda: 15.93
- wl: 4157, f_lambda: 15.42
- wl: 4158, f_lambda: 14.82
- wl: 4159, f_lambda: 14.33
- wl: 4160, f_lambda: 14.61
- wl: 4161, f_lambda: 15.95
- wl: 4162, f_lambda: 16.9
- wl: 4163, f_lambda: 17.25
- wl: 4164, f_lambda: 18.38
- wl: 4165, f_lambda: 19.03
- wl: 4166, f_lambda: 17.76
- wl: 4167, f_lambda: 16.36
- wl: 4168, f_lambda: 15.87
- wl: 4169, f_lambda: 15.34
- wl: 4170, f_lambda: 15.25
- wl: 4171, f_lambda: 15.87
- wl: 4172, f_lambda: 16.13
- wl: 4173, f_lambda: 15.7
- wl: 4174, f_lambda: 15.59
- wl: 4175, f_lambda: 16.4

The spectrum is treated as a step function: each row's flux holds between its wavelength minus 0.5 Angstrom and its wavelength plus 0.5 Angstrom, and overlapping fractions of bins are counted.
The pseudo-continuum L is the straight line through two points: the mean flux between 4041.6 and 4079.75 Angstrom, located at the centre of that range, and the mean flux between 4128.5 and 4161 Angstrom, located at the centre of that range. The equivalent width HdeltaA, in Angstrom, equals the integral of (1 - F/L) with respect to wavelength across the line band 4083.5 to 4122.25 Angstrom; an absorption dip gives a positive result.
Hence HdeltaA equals -2.32 Angstrom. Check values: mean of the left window 17.4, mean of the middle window 17.9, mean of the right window 16.4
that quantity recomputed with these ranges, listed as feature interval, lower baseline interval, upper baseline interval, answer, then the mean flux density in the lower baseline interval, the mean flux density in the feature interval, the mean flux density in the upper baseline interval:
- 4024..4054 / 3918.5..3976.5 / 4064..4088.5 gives 1.7 Angstrom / 18.6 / 16.9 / 17.7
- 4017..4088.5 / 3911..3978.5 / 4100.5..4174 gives 1.7 Angstrom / 18.6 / 17.2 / 16.9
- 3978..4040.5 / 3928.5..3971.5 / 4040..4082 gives 3.3 Angstrom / 18.8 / 17.1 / 17.4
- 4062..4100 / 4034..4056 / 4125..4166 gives -2.6 Angstrom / 16.8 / 17.9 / 16.7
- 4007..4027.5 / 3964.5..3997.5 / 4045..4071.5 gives 1.2 Angstrom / 18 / 16.7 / 17.5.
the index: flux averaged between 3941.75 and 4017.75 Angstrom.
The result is 18.1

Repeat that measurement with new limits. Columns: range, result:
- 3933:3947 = 18.4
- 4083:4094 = 17.8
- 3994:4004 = 17.7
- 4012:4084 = 17.2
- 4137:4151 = 16.7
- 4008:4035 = 17.1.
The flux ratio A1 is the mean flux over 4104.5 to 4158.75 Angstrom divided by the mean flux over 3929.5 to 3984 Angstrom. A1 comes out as 0.92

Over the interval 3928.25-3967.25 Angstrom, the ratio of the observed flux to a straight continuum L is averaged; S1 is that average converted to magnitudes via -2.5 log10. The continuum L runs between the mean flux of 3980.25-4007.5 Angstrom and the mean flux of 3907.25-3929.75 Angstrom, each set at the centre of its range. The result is -0.050 mag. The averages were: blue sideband 18.2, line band 18.7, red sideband 17.3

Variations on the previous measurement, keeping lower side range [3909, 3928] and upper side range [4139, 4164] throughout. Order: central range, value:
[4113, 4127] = -0.09 mag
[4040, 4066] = 0.00 mag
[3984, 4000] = 0.03 mag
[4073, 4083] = -0.04 mag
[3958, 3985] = -0.07 mag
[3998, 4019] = 0.00 mag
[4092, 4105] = -0.11 mag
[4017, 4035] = 0.00 mag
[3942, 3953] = 0.00 mag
